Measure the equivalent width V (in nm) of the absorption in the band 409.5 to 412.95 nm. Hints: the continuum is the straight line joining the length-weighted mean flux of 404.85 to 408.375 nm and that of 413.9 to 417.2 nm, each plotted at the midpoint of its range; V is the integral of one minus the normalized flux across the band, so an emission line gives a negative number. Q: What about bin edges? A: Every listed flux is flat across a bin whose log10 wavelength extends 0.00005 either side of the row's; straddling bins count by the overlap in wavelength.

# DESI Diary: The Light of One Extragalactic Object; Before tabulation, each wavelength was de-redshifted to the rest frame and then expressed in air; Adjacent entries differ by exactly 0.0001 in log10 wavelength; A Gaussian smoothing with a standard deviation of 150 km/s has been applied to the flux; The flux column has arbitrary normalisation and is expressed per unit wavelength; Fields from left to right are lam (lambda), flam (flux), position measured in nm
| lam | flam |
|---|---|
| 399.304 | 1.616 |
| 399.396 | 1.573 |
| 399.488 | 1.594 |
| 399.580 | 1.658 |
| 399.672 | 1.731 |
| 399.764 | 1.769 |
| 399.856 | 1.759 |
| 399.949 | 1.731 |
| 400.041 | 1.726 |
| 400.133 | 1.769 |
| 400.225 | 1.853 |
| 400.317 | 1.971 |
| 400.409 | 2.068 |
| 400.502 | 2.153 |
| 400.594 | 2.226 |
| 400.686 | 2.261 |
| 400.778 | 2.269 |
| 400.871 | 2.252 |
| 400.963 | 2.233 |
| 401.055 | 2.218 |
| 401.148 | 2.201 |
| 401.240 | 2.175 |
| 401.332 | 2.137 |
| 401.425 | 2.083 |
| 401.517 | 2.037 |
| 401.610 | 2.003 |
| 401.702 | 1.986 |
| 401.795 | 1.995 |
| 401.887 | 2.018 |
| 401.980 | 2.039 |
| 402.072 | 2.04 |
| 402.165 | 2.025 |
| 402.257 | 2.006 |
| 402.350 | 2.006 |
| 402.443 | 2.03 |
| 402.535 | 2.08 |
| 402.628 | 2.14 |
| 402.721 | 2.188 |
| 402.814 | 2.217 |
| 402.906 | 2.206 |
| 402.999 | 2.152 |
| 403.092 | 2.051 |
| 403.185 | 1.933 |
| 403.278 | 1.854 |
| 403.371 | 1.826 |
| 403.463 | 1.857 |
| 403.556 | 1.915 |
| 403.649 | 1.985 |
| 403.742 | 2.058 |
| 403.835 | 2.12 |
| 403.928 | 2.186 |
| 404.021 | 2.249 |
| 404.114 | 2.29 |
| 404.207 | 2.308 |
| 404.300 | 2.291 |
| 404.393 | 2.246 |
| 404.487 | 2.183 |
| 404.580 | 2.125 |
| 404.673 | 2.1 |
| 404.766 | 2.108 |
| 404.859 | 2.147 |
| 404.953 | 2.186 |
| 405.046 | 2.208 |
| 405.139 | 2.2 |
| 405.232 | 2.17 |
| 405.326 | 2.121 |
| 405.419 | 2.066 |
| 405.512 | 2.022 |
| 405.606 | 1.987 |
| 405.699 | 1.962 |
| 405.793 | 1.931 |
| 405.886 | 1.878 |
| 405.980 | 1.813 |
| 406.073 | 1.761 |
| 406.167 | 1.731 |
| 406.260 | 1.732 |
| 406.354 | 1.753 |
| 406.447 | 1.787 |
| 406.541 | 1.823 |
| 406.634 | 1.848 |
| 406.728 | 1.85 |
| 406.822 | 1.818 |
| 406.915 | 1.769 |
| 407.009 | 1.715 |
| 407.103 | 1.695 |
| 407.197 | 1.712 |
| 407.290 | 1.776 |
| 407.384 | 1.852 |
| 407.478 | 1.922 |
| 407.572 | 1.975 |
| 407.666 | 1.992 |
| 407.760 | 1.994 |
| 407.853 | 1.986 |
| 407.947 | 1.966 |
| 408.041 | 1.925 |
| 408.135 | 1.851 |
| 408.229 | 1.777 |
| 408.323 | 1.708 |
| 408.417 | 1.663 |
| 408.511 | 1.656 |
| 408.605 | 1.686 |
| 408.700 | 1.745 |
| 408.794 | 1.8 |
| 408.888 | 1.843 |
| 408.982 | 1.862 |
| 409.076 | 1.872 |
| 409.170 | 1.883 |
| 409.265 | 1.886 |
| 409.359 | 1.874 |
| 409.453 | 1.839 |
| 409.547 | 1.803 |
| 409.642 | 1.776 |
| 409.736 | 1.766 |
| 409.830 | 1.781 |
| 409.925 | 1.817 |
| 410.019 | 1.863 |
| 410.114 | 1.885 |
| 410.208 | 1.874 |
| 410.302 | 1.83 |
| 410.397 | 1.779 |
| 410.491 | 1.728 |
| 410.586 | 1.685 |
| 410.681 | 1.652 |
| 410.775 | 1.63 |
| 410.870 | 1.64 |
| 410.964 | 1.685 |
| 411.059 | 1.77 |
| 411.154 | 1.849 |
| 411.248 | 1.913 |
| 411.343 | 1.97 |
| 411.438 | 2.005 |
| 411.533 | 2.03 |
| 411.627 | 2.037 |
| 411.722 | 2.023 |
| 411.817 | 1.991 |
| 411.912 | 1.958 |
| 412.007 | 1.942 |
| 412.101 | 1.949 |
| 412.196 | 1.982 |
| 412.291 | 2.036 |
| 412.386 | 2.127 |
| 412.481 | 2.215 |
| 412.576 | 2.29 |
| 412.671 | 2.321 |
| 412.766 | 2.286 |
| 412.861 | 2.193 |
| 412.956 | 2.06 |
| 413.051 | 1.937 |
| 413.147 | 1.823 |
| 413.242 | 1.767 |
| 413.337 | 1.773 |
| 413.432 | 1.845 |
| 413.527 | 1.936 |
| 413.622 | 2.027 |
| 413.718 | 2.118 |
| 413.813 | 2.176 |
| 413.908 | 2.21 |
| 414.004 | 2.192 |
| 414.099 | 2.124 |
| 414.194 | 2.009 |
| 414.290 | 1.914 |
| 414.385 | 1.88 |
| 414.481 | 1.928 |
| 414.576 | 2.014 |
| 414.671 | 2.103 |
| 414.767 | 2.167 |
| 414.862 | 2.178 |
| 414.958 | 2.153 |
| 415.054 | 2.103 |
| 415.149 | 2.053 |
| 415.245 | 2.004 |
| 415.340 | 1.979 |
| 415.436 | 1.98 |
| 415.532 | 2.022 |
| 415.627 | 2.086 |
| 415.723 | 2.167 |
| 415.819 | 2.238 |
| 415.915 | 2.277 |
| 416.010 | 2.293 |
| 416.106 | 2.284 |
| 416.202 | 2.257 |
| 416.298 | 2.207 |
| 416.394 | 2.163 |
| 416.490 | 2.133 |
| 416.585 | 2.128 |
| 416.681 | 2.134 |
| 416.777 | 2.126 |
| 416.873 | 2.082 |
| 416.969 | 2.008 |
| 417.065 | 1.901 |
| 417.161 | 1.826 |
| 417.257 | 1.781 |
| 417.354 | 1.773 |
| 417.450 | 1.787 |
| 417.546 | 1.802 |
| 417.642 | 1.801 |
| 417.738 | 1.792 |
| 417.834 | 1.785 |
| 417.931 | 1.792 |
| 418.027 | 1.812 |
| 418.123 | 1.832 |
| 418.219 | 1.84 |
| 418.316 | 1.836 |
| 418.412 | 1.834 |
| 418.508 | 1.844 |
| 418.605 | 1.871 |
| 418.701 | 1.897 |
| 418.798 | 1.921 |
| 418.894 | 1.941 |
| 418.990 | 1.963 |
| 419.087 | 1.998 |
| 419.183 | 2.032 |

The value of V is 0.141 nm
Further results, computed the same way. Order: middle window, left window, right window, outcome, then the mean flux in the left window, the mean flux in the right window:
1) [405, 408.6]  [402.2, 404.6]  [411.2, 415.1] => 0.35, 2.1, 2.04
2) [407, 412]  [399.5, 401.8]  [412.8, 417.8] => 0.46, 2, 2.03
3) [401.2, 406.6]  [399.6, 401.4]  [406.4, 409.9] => -0.30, 2.02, 1.82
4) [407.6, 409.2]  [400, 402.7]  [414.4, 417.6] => 0.18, 2.07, 2.06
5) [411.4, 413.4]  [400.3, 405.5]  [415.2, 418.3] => 0.00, 2.11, 2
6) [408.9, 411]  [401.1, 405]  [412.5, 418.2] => 0.27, 2.09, 2.03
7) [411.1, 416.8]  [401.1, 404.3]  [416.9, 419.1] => -0.47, 2.07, 1.85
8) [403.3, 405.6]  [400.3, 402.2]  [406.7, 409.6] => -0.16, 2.12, 1.83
